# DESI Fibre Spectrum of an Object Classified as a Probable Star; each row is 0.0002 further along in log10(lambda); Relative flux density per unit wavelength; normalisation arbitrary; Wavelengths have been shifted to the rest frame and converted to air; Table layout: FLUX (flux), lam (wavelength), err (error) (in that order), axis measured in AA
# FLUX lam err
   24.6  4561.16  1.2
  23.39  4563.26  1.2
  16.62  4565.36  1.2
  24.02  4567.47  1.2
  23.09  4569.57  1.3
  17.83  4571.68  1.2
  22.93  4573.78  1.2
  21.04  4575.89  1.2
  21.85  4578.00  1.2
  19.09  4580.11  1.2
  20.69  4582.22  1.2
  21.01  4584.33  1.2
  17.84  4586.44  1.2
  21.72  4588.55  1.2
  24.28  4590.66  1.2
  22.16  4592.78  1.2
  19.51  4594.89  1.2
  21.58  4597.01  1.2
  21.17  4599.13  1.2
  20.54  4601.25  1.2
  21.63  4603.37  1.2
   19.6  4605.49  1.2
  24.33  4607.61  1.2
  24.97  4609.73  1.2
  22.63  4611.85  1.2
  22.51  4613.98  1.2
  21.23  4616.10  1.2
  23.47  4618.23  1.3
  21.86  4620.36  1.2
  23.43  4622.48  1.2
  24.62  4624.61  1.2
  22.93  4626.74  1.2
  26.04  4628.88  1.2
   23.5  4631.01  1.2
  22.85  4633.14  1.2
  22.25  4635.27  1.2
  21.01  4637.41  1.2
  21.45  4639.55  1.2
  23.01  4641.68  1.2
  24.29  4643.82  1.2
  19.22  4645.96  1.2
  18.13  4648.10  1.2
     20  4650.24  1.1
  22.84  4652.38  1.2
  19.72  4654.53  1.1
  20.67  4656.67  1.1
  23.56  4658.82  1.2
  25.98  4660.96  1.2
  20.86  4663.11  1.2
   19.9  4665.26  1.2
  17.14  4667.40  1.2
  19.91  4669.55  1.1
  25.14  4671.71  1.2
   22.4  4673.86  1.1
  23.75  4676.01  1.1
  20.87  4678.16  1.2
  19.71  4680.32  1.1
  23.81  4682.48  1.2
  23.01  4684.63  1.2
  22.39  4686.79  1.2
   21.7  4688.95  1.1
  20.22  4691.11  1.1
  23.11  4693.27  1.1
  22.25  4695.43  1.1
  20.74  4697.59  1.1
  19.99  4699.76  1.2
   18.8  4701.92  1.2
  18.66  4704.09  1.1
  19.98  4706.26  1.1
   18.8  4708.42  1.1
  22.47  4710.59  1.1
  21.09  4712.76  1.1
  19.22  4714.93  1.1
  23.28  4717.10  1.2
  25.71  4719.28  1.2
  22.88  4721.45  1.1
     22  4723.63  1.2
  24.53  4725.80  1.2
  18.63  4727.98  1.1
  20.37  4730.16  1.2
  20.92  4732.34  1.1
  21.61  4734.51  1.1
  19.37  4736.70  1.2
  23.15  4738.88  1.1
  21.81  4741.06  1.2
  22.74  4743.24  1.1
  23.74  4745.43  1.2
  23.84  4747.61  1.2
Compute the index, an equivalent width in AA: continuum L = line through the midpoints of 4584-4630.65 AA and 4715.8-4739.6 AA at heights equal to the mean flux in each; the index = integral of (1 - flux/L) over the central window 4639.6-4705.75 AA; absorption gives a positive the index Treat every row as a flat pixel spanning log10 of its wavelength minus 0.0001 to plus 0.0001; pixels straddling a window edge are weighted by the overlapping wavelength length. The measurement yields 2.21 AA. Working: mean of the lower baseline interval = 22.3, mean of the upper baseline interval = 22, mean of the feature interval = 21.4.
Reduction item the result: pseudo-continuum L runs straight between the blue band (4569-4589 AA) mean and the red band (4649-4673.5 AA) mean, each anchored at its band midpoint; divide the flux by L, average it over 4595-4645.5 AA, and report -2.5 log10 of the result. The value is -0.08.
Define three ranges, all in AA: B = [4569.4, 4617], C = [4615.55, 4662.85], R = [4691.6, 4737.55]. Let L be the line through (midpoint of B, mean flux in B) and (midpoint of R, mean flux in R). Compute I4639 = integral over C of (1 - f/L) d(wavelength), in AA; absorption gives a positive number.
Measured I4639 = -2.3 AA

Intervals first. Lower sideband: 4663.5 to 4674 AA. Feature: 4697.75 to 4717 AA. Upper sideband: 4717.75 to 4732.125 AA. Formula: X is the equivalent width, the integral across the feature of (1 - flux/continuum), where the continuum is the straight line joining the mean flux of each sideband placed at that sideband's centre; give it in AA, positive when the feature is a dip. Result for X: 1.5 AA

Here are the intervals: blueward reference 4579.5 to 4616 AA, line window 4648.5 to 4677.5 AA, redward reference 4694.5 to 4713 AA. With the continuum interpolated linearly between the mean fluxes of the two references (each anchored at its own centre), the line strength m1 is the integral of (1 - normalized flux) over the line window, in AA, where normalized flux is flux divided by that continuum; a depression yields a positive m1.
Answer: -1.2 AA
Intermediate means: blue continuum 21.5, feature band 21.6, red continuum 20.3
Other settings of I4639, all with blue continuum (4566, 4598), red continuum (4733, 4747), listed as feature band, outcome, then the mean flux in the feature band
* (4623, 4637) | -1.4 AA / 23.6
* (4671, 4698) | -0.6 AA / 22.2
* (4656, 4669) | 0.2 AA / 21.3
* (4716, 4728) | -0.7 AA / 23.2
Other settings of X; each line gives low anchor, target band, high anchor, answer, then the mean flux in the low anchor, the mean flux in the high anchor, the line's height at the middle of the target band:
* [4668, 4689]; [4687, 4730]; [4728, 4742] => 0.5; 22.2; 21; 21.6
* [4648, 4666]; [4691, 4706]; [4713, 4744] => 0.8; 21.5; 21.8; 21.7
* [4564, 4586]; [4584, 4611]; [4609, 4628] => 0.5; 20.8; 23.1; 22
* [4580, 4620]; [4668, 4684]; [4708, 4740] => -0.3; 21.6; 21.7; 21.7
